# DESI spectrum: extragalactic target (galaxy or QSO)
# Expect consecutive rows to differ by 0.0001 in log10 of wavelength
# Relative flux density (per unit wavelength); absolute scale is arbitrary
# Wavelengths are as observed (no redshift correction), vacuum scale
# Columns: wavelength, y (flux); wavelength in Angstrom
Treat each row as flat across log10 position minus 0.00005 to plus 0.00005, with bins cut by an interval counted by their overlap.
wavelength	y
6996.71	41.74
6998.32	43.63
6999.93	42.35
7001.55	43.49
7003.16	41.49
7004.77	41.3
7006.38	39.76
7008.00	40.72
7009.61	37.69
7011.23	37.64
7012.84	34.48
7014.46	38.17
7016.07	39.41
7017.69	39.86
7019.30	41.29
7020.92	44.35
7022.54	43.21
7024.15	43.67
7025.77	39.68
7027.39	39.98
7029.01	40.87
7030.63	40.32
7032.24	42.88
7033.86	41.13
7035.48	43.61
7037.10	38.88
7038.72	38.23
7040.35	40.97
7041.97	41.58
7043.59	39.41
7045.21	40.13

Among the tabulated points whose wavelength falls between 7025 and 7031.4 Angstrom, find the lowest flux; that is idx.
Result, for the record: 39.68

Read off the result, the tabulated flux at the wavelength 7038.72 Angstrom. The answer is 38.23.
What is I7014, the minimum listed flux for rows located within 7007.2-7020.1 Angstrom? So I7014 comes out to 34.48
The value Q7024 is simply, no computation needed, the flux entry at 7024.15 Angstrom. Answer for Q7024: 43.67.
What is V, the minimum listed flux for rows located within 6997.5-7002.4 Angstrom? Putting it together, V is 42.35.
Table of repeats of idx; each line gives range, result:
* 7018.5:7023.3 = 41.29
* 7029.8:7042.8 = 38.23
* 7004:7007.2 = 39.76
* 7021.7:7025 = 43.21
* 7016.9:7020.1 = 39.86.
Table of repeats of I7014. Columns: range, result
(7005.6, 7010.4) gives 37.69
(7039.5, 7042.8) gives 40.97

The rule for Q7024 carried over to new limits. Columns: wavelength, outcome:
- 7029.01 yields 40.87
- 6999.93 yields 42.35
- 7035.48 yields 43.61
